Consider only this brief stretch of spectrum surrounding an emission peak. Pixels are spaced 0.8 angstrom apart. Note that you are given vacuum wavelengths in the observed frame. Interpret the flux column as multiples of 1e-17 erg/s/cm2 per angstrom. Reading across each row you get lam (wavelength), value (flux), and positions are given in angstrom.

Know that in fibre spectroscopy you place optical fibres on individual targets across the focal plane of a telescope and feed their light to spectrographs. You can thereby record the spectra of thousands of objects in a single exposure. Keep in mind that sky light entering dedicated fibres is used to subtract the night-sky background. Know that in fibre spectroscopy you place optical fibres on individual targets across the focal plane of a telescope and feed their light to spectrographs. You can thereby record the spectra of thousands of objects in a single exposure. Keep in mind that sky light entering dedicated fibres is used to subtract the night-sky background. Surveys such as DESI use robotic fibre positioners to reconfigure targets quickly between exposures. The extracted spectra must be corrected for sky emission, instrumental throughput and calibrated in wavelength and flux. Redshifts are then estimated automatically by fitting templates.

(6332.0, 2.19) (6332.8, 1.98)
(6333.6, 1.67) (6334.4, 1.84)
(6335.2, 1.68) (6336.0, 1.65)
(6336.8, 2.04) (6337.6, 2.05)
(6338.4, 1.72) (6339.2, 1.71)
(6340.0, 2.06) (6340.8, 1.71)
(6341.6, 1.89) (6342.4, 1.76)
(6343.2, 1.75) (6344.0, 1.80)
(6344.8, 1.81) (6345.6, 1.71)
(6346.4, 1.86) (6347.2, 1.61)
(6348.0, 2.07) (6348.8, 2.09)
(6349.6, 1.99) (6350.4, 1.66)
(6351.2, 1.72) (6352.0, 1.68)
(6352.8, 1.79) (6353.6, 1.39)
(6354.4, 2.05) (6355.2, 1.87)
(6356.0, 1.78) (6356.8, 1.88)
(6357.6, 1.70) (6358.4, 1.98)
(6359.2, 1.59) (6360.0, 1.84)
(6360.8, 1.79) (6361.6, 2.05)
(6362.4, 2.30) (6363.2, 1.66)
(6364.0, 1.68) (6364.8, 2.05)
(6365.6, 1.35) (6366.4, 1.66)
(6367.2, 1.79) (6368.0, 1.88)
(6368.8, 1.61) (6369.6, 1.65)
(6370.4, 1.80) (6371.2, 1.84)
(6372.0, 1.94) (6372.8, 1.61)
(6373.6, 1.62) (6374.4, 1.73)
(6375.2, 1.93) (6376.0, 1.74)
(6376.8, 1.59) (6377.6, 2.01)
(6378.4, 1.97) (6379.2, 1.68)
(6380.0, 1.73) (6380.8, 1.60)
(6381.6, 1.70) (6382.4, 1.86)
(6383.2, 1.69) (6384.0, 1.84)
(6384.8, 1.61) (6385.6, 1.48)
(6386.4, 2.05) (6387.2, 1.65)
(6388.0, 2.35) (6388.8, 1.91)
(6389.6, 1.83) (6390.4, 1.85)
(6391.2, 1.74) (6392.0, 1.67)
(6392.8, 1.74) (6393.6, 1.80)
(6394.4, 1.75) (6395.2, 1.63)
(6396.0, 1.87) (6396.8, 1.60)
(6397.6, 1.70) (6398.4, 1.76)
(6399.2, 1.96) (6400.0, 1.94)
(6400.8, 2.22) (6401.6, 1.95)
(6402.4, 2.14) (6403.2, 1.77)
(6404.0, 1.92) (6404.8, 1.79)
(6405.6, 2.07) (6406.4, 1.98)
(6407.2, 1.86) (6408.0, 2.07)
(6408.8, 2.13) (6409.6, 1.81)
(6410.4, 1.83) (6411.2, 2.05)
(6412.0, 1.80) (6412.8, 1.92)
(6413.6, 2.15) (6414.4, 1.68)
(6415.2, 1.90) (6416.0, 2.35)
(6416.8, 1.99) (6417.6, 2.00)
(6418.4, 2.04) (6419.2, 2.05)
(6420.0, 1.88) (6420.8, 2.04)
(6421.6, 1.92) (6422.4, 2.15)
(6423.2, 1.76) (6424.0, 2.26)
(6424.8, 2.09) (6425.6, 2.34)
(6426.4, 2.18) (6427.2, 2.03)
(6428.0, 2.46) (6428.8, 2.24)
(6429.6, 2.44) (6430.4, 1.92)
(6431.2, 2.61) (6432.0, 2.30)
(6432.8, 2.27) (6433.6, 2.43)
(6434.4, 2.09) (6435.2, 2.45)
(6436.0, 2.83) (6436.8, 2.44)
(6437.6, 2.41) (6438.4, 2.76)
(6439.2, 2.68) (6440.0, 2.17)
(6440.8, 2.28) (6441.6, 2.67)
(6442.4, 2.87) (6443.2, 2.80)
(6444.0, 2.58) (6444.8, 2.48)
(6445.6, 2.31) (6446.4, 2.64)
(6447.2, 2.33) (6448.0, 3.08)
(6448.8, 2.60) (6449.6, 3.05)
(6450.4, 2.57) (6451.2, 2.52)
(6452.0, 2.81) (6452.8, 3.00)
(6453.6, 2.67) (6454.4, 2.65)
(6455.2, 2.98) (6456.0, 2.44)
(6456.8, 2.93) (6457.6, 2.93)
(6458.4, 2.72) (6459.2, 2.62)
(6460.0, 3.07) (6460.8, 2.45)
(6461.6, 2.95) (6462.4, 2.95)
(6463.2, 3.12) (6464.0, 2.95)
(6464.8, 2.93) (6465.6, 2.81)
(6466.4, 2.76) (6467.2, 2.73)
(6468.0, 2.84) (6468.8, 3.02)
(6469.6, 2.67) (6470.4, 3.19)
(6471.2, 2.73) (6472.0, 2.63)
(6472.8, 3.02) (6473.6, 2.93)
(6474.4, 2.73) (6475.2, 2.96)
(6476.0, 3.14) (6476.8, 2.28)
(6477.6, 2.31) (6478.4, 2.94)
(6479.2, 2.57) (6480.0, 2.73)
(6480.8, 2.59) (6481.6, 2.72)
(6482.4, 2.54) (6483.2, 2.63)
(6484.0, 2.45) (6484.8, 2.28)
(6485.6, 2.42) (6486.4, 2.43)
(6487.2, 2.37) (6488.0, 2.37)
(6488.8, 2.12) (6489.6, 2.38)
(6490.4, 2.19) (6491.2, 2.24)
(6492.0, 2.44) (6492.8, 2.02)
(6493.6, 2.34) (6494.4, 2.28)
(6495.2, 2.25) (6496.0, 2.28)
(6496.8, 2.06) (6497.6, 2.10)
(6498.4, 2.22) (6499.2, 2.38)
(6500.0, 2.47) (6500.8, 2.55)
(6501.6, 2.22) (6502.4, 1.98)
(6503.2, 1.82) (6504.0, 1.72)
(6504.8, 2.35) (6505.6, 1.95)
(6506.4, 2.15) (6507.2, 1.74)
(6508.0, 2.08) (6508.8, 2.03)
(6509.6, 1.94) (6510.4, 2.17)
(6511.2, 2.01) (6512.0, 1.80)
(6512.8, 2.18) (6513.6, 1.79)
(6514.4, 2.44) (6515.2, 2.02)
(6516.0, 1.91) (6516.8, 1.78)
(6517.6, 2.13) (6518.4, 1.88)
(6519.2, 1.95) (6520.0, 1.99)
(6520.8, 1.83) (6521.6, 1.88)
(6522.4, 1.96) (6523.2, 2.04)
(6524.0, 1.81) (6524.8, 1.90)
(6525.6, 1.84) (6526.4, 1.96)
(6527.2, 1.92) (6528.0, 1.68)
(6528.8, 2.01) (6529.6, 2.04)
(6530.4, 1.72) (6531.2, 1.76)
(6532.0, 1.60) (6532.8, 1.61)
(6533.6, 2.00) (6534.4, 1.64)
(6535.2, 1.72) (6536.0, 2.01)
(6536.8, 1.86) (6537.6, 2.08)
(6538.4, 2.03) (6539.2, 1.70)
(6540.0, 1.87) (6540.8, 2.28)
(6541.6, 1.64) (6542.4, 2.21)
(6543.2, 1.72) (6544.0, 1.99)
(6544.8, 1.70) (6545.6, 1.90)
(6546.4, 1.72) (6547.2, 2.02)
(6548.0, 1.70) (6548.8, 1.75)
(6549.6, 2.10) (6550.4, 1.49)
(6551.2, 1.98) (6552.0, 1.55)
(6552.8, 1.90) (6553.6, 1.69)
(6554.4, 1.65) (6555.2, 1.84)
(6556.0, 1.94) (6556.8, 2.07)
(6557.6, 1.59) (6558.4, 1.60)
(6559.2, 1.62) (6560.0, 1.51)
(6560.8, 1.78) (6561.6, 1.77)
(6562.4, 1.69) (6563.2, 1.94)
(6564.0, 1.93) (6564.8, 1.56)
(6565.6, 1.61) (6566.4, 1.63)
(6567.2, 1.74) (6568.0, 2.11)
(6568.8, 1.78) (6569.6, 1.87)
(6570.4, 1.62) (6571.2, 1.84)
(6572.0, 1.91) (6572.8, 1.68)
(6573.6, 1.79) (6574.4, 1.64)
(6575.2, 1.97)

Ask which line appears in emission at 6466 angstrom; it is Mg II 2798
